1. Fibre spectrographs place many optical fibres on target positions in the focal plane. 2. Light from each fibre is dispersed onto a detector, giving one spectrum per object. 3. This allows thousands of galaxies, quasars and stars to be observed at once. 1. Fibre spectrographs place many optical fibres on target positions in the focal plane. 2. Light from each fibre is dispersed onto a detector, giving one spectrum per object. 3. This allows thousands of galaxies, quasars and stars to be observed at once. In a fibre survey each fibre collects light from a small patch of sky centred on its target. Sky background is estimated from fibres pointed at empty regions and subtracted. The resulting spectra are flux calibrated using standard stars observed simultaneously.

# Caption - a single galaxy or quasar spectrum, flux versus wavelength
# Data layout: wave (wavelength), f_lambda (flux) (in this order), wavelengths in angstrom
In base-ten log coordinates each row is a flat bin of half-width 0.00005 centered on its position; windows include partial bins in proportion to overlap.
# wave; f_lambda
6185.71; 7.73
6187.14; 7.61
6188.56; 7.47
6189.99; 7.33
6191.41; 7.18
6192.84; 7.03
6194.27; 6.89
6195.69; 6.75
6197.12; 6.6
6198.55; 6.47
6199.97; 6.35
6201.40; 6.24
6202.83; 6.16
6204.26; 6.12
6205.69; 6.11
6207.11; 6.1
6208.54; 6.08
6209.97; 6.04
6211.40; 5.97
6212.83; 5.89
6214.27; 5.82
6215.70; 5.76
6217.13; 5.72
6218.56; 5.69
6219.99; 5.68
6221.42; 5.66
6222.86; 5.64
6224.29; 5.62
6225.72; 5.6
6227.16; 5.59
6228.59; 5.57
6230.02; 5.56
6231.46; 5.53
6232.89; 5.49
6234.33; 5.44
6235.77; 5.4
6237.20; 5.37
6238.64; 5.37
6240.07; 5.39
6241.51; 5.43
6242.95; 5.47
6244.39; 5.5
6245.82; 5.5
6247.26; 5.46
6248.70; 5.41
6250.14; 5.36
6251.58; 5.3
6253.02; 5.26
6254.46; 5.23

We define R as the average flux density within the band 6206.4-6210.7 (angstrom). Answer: 6.08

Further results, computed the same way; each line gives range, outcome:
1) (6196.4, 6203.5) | 6.36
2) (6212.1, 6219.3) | 5.77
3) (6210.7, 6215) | 5.88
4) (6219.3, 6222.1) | 5.67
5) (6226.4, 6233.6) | 5.55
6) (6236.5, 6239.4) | 5.38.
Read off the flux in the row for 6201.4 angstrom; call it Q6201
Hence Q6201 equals 6.24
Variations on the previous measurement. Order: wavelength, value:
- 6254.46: 5.23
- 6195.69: 6.75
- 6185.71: 7.73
